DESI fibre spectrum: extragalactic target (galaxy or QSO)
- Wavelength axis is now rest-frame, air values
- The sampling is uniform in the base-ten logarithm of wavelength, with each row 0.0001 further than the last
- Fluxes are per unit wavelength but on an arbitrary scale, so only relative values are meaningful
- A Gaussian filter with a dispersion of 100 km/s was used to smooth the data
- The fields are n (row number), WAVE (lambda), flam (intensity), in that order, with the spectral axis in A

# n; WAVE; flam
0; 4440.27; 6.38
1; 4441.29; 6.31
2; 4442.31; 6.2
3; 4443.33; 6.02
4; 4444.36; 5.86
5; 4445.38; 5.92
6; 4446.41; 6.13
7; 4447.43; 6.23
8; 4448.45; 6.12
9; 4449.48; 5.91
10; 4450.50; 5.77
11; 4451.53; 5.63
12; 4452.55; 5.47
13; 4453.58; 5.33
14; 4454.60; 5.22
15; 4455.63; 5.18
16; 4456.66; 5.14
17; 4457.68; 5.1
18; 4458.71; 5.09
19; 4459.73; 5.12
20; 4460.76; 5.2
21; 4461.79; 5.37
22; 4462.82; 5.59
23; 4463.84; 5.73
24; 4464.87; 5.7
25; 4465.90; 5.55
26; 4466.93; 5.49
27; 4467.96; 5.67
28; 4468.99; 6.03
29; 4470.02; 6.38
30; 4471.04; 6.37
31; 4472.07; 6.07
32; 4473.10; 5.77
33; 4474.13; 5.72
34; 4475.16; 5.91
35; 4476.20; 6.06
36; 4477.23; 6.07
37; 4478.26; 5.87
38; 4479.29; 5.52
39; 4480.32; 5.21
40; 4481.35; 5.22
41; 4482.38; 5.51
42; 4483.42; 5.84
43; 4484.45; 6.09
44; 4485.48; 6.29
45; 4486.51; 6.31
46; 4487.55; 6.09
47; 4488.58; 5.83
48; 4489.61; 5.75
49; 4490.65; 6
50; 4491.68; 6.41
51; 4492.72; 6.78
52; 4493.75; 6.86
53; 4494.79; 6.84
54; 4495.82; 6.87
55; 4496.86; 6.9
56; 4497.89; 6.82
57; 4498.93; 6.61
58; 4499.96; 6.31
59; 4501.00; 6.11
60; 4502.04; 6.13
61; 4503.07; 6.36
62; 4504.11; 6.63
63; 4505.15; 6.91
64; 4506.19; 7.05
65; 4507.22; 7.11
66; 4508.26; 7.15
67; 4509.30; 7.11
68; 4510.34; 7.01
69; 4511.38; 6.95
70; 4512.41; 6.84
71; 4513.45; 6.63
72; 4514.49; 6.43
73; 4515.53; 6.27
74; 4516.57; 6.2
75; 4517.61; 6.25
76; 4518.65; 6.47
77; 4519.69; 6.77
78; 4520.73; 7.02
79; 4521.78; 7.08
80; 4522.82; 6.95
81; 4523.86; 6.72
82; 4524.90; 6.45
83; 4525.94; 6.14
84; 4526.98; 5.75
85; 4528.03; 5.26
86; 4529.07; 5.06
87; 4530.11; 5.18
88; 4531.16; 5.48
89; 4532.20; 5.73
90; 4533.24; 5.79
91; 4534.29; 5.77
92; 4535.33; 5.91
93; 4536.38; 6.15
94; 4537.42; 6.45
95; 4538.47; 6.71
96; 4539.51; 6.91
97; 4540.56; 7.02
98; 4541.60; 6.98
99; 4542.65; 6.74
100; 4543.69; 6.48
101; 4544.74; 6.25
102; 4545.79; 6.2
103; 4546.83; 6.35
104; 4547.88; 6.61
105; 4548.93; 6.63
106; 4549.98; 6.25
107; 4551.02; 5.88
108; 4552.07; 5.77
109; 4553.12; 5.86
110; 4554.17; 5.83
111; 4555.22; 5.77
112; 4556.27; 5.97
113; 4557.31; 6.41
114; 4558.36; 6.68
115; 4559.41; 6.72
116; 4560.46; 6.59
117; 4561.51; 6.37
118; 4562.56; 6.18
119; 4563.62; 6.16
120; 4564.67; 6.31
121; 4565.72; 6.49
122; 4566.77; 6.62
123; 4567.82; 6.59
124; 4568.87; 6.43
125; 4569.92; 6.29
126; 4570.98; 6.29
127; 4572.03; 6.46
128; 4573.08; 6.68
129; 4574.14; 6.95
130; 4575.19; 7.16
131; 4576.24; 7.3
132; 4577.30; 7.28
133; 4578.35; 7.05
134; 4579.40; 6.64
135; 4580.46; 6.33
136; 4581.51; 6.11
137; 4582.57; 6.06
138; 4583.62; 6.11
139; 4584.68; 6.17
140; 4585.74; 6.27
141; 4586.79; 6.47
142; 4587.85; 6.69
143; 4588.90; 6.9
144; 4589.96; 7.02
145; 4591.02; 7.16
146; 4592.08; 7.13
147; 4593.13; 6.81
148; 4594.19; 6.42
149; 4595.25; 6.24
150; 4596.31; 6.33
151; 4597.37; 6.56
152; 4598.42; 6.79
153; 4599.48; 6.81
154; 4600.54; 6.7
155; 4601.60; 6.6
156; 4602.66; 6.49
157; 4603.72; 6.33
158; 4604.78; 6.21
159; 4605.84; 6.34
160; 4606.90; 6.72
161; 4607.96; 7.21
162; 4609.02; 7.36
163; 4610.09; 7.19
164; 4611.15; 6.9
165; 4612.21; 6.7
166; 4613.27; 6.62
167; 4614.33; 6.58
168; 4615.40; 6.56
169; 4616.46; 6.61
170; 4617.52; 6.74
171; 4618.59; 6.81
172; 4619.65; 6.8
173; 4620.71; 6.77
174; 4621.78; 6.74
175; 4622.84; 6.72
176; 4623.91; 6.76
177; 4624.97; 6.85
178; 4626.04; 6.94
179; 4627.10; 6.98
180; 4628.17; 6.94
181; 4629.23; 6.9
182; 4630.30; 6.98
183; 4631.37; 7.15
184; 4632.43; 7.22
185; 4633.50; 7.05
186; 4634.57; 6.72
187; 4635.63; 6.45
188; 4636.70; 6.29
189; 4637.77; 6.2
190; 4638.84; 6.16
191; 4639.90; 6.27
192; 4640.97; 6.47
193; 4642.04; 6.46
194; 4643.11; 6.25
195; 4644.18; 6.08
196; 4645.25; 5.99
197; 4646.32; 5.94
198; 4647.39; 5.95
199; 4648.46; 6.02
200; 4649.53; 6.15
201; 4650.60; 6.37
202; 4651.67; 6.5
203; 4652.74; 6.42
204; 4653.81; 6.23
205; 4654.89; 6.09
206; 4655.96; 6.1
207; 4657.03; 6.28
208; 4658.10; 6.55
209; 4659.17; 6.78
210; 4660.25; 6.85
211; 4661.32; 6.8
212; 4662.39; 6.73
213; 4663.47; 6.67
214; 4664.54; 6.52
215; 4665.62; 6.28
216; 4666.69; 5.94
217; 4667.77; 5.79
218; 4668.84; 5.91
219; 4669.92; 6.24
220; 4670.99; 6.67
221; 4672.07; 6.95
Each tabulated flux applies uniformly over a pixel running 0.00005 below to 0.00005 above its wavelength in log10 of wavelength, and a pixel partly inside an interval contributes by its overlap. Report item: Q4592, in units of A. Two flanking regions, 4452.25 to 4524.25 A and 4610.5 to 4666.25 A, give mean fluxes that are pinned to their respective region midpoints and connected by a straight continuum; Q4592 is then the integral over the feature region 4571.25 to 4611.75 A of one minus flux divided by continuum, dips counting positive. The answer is -1.6 A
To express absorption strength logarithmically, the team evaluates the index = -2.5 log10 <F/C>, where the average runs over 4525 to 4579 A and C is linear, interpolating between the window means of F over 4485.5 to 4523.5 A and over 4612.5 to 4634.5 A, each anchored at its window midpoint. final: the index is 0.06 mag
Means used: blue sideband 6.6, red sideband 6.83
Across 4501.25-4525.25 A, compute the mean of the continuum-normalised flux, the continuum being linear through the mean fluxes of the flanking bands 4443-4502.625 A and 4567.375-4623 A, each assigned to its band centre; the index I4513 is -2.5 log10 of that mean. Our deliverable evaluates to -0.095 mag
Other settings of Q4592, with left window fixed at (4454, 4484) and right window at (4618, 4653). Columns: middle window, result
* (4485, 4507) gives -2.72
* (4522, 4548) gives -0.95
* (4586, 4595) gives -0.70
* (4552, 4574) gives -0.66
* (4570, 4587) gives -0.94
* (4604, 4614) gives -0.60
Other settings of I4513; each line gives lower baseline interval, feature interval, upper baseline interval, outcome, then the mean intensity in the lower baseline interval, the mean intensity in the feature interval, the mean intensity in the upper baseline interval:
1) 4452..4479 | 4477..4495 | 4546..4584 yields -0.04 mag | 5.62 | 6.01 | 6.42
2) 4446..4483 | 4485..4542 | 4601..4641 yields -0.08 mag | 5.65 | 6.43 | 6.72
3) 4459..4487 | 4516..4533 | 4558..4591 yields 0.00 mag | 5.76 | 6.15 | 6.57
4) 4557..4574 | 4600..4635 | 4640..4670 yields -0.07 mag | 6.46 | 6.79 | 6.3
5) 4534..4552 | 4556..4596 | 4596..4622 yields 0.00 mag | 6.42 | 6.57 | 6.7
